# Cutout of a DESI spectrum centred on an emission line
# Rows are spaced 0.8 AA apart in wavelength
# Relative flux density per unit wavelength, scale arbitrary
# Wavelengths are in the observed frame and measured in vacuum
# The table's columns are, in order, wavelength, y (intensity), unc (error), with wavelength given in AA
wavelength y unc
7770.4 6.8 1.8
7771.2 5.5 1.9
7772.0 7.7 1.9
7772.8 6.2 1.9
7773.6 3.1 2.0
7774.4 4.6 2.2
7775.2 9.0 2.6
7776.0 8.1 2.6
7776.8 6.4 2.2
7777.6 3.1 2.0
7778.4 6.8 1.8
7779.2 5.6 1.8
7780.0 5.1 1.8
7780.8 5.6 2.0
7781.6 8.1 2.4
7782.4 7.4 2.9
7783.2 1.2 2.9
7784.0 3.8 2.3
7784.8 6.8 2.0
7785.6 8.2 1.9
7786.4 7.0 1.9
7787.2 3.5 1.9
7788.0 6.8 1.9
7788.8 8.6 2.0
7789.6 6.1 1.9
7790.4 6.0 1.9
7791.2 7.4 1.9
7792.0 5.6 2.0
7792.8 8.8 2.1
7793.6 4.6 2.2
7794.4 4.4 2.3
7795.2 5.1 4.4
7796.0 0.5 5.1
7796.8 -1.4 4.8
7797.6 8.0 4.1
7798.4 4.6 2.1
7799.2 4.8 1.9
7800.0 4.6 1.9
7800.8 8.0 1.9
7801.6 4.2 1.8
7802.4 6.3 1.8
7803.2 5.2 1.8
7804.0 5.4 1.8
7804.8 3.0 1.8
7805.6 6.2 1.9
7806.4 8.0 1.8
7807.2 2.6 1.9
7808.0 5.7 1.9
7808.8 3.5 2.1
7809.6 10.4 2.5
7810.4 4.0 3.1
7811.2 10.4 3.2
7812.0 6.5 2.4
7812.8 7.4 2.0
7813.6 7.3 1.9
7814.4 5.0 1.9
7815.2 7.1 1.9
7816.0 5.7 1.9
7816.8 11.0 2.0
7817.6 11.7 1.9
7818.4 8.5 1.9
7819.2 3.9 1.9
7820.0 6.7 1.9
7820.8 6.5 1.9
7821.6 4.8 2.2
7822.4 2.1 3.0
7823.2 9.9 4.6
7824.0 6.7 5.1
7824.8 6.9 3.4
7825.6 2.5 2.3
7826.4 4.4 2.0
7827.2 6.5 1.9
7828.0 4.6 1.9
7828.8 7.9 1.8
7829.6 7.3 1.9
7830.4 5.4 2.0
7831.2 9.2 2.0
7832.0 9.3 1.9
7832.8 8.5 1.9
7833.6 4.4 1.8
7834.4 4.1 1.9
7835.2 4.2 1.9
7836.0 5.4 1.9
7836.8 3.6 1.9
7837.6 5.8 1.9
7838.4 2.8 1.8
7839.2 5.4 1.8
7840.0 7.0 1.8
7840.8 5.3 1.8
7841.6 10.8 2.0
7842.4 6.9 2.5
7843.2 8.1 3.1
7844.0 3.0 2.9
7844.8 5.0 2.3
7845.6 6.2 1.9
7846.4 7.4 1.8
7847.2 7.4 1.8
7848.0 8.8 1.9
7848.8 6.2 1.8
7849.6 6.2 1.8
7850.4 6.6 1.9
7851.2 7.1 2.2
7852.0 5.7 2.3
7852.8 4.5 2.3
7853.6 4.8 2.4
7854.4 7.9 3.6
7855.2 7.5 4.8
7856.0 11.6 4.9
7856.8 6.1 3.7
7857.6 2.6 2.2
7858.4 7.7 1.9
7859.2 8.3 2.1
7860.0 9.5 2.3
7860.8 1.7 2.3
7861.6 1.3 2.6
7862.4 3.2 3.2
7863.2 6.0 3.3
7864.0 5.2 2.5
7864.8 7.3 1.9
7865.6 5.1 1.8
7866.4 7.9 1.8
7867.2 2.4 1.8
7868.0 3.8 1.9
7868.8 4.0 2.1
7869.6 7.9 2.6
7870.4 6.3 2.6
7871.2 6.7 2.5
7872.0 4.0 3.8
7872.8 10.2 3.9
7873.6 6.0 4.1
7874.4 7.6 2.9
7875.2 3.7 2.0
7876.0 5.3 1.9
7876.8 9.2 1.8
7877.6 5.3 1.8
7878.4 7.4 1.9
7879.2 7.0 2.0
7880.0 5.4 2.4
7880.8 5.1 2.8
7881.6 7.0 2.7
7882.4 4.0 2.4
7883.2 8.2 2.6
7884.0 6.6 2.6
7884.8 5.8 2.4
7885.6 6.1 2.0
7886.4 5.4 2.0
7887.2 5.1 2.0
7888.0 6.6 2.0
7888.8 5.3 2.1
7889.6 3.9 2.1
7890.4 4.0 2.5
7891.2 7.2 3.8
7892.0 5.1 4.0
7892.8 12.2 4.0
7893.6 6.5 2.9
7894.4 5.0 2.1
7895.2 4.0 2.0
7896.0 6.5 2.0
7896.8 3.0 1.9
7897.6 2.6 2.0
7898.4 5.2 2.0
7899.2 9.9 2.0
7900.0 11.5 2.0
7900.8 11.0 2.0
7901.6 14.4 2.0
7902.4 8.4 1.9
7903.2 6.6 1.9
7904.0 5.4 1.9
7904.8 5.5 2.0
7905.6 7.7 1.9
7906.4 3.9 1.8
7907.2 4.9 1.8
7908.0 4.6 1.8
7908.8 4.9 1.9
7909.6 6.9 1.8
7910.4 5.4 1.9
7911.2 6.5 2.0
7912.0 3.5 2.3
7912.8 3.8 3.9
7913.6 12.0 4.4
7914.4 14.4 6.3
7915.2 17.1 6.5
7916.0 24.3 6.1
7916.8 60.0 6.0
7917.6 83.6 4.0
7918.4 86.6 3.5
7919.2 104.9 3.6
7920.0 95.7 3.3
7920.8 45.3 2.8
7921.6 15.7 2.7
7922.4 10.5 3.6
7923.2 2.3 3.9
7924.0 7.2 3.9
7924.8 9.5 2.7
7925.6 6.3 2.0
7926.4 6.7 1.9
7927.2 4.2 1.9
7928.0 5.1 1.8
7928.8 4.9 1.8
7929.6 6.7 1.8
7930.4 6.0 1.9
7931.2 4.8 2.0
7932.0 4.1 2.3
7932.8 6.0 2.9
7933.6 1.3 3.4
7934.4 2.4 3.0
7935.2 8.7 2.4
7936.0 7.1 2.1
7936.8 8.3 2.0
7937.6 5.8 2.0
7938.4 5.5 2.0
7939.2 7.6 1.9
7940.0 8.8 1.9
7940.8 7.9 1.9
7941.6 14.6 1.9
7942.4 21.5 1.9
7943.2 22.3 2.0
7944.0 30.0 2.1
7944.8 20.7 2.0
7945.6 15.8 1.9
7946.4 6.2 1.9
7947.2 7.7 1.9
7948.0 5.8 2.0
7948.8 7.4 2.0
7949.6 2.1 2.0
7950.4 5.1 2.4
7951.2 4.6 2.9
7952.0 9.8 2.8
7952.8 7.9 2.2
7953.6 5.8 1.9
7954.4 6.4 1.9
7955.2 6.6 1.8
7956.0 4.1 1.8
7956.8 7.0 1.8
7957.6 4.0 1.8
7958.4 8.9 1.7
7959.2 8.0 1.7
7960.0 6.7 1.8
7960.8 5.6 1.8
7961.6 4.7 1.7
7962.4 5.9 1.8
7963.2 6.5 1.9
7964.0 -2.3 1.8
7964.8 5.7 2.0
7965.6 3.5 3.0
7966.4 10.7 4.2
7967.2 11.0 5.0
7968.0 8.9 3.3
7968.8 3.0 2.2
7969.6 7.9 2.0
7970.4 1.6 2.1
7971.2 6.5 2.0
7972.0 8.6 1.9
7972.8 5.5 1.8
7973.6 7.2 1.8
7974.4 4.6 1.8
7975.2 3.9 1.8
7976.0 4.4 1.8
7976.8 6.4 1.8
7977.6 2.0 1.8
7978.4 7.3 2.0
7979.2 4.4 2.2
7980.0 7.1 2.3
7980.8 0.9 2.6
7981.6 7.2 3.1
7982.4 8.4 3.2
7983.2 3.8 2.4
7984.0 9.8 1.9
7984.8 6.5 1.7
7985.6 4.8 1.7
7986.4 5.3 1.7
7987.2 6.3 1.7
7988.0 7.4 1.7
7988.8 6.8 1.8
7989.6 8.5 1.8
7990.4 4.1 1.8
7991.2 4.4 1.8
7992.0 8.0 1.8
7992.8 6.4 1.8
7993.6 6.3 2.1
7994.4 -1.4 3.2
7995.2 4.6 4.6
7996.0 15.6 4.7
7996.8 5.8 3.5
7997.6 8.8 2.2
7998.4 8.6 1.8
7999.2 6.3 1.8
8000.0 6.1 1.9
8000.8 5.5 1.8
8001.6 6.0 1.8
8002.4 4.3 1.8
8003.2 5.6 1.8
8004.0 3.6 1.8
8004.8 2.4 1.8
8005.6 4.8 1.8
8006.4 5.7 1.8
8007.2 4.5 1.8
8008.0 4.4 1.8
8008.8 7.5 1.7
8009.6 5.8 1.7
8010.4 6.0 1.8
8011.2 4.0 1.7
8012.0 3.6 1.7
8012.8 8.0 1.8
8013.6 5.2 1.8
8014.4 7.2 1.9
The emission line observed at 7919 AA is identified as H-alpha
